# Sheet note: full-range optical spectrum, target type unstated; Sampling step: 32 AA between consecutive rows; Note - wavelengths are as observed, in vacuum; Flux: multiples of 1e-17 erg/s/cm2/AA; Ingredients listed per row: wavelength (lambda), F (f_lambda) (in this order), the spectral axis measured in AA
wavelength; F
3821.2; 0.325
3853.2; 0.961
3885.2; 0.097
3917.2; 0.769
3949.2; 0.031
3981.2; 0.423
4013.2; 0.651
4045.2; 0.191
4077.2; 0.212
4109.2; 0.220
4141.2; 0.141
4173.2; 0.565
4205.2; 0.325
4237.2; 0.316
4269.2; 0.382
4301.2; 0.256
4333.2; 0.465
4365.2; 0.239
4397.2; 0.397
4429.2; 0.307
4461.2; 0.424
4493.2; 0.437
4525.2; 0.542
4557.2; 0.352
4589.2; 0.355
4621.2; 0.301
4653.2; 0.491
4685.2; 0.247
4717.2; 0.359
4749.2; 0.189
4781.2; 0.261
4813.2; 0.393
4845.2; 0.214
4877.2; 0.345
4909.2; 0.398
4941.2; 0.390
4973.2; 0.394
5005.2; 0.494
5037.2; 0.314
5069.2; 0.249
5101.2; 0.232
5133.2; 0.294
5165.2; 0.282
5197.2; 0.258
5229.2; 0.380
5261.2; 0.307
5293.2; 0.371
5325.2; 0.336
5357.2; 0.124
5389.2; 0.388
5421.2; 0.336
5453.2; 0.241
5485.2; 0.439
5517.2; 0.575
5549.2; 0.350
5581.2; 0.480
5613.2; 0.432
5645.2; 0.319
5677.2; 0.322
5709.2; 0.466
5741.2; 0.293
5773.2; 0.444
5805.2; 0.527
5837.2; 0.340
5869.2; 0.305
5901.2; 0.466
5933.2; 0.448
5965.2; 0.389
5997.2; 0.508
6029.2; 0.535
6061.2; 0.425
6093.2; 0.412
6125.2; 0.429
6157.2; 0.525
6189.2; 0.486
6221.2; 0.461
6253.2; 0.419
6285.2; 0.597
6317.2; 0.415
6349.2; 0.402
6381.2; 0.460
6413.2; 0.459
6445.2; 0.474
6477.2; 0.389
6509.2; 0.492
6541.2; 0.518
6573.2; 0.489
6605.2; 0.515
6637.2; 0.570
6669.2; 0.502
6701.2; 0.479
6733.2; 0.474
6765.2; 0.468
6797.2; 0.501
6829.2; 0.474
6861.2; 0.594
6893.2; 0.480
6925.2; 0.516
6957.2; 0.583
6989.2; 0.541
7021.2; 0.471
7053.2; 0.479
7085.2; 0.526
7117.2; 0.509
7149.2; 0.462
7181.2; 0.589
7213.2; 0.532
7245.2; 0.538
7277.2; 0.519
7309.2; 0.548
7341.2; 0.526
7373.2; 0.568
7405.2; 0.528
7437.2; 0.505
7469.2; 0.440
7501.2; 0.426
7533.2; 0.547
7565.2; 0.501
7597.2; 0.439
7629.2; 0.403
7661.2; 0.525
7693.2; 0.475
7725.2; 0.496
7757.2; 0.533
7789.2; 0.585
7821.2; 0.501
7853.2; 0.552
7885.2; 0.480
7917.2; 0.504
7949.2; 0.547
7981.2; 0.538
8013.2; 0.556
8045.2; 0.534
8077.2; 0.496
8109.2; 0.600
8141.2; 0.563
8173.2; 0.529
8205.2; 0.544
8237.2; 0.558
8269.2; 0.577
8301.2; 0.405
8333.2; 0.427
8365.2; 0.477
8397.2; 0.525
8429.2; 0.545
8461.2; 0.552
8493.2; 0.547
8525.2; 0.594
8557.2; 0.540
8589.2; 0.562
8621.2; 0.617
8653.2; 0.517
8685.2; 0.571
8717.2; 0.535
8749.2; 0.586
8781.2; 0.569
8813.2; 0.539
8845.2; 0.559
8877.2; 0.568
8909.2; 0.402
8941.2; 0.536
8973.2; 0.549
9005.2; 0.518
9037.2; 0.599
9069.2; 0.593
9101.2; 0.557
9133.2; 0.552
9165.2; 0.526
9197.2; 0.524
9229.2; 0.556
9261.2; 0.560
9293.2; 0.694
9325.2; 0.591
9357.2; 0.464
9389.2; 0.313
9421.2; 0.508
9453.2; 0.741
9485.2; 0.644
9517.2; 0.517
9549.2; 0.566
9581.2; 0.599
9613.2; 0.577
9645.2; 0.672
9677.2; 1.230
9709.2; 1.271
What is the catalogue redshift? 0.476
